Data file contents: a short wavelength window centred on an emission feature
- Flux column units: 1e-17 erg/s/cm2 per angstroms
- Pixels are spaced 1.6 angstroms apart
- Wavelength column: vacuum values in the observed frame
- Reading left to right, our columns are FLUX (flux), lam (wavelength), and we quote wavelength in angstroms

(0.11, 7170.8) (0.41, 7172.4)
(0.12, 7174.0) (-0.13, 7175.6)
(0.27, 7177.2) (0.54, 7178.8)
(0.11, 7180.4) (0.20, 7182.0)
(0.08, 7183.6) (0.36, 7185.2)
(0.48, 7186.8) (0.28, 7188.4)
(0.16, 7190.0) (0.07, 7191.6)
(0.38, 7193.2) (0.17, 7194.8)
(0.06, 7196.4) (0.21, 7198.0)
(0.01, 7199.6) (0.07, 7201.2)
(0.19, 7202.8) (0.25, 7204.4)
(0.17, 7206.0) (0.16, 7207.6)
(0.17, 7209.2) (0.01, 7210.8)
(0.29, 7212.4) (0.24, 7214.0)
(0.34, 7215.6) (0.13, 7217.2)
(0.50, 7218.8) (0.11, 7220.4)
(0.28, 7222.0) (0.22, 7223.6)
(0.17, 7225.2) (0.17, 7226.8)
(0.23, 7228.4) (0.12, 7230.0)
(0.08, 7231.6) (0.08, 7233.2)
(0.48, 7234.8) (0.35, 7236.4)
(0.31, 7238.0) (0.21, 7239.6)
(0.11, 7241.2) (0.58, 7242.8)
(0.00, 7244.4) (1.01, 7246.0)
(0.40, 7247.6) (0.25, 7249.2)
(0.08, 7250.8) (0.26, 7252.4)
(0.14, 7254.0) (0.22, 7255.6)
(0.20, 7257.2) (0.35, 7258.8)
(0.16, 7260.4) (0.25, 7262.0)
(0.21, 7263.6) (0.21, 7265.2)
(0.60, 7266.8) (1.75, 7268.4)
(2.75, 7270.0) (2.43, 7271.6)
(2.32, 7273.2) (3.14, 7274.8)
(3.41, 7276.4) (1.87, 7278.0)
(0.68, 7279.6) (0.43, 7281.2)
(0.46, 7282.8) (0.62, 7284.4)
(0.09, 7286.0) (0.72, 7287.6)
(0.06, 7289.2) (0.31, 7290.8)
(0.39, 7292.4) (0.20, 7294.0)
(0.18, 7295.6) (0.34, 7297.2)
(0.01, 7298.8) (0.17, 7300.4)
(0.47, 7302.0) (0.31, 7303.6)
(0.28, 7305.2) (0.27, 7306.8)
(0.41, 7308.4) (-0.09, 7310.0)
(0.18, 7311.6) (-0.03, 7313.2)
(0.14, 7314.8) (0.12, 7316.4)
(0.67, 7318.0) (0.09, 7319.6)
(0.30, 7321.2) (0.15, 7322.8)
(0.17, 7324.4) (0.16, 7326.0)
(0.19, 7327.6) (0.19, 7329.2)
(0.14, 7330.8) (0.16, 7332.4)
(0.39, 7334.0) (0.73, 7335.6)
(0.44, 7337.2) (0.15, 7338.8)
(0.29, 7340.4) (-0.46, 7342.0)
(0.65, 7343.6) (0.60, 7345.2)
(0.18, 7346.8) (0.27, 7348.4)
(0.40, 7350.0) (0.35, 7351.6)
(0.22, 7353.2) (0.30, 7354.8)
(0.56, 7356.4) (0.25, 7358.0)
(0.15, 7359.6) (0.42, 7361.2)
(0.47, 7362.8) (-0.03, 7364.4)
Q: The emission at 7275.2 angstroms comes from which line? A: [O II] 3727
